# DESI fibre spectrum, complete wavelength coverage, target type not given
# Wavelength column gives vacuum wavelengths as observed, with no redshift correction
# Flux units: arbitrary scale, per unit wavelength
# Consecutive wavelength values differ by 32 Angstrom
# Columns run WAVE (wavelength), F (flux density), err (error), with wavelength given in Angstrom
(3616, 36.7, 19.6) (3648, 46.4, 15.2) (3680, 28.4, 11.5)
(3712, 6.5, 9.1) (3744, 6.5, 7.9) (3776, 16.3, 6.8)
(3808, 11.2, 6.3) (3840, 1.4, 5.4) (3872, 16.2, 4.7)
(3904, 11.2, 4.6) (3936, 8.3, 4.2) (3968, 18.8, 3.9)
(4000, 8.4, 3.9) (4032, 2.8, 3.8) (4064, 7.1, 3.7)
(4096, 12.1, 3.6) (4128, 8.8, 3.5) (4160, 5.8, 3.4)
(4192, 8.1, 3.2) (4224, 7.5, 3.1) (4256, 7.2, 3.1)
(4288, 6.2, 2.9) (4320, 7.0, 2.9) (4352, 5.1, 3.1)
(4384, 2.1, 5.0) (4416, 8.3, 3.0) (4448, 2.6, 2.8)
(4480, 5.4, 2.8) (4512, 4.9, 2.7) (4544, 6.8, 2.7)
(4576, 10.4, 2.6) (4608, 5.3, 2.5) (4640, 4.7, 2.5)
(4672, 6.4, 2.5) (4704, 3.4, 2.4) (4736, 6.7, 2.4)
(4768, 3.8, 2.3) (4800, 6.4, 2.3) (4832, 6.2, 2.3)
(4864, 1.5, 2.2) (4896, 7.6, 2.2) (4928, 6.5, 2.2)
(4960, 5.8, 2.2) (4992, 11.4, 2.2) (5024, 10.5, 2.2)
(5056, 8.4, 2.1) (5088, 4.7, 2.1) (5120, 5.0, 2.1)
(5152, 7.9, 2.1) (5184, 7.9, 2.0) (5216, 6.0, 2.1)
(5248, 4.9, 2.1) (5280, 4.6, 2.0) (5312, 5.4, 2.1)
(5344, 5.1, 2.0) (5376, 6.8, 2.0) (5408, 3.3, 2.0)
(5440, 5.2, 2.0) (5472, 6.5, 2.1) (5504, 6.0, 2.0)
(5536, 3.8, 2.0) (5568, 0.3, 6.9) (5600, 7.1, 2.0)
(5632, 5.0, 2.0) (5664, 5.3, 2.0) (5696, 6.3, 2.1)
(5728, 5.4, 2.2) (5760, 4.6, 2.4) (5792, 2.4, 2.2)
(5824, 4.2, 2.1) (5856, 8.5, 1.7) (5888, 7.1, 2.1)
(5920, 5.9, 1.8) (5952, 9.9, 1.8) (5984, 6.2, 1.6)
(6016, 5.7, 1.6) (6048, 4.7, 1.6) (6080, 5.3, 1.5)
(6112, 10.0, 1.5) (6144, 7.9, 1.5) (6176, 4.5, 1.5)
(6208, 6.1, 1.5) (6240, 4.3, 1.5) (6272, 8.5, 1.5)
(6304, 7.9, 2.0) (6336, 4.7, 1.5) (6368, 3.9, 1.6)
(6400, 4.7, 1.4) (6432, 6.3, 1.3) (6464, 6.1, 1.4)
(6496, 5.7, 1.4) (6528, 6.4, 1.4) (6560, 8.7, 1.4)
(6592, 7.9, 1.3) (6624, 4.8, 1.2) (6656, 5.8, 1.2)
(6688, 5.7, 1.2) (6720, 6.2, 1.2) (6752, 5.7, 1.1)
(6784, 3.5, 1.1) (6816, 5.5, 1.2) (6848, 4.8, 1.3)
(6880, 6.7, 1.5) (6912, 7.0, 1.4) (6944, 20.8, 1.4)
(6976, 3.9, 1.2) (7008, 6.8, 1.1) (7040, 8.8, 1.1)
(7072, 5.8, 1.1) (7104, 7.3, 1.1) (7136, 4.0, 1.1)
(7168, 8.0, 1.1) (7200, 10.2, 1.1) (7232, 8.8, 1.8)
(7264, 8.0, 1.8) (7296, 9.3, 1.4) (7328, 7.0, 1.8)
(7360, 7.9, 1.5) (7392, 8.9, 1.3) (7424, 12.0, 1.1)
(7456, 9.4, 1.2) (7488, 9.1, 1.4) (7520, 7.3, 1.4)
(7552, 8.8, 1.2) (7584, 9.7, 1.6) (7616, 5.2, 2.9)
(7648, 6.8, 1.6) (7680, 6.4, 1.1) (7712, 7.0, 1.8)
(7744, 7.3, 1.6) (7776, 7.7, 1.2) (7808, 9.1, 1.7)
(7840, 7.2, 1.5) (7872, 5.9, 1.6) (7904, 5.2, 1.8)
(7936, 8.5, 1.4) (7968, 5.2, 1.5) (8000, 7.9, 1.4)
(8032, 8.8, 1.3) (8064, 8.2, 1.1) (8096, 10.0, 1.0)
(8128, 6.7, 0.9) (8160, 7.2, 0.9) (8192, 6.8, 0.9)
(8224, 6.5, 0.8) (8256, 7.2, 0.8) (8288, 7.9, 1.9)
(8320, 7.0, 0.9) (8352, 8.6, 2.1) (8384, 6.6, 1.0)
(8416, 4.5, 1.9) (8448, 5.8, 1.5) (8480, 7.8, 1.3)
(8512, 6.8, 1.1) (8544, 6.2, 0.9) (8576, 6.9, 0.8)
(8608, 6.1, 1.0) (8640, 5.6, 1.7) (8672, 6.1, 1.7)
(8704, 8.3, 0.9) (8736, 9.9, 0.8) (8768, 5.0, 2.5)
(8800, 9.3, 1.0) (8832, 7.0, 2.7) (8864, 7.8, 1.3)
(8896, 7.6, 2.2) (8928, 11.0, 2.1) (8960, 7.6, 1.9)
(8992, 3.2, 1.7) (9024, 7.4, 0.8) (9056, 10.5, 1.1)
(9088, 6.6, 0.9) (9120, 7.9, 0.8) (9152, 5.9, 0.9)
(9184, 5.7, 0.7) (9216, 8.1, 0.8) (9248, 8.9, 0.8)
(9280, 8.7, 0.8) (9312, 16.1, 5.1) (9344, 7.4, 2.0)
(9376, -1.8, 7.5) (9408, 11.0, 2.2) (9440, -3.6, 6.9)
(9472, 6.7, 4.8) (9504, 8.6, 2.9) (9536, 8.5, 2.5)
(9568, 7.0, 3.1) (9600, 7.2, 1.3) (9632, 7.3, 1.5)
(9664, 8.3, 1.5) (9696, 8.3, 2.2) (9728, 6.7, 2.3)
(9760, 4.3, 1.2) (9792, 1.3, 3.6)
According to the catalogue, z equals 0.861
